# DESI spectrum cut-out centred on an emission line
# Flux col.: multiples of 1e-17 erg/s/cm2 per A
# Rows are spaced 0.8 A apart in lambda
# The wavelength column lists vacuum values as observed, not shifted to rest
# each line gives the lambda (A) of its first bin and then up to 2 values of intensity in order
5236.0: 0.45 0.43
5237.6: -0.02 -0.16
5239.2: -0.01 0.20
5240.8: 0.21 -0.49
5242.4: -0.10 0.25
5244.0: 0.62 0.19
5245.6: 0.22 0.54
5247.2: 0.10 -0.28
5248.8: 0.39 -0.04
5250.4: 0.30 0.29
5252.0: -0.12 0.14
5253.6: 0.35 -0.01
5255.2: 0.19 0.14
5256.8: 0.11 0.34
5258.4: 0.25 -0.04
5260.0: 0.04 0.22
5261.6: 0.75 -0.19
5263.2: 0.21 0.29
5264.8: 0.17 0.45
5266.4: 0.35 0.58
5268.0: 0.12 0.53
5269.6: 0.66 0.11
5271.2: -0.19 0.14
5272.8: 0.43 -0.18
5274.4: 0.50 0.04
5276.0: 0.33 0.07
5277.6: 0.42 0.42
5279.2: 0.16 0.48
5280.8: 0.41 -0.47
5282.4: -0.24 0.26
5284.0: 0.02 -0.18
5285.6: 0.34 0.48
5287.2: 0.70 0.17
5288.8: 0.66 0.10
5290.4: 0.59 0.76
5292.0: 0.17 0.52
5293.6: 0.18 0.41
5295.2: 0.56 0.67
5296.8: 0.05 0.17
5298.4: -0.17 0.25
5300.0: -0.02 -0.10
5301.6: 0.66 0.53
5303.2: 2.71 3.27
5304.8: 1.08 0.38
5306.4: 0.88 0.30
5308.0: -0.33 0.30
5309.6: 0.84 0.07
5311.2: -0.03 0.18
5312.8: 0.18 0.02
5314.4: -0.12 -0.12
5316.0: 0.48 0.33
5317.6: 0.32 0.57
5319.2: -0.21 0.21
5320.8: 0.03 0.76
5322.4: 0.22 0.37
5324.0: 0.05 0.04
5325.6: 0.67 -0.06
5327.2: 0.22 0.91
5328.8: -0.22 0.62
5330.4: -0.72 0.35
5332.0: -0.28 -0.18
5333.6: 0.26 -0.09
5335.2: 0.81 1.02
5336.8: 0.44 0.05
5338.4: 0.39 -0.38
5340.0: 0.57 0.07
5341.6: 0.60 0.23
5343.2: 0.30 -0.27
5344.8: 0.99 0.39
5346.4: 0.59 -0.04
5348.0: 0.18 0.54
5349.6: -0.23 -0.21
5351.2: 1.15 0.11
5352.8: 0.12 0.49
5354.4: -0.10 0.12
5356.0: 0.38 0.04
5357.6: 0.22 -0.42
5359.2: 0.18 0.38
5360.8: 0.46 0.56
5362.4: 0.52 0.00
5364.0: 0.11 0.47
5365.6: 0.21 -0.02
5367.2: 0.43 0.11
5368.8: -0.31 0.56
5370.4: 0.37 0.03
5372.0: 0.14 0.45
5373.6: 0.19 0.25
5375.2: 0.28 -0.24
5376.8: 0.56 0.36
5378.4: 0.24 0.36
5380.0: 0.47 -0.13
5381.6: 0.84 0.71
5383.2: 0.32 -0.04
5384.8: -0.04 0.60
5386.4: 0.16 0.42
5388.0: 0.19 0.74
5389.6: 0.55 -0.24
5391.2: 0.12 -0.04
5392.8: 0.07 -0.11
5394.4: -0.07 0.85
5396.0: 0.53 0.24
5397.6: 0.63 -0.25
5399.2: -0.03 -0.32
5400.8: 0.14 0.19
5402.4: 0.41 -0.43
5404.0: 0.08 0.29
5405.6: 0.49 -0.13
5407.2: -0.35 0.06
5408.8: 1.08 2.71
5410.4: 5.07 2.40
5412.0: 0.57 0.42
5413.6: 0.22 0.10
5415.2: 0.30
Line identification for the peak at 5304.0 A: Hbeta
